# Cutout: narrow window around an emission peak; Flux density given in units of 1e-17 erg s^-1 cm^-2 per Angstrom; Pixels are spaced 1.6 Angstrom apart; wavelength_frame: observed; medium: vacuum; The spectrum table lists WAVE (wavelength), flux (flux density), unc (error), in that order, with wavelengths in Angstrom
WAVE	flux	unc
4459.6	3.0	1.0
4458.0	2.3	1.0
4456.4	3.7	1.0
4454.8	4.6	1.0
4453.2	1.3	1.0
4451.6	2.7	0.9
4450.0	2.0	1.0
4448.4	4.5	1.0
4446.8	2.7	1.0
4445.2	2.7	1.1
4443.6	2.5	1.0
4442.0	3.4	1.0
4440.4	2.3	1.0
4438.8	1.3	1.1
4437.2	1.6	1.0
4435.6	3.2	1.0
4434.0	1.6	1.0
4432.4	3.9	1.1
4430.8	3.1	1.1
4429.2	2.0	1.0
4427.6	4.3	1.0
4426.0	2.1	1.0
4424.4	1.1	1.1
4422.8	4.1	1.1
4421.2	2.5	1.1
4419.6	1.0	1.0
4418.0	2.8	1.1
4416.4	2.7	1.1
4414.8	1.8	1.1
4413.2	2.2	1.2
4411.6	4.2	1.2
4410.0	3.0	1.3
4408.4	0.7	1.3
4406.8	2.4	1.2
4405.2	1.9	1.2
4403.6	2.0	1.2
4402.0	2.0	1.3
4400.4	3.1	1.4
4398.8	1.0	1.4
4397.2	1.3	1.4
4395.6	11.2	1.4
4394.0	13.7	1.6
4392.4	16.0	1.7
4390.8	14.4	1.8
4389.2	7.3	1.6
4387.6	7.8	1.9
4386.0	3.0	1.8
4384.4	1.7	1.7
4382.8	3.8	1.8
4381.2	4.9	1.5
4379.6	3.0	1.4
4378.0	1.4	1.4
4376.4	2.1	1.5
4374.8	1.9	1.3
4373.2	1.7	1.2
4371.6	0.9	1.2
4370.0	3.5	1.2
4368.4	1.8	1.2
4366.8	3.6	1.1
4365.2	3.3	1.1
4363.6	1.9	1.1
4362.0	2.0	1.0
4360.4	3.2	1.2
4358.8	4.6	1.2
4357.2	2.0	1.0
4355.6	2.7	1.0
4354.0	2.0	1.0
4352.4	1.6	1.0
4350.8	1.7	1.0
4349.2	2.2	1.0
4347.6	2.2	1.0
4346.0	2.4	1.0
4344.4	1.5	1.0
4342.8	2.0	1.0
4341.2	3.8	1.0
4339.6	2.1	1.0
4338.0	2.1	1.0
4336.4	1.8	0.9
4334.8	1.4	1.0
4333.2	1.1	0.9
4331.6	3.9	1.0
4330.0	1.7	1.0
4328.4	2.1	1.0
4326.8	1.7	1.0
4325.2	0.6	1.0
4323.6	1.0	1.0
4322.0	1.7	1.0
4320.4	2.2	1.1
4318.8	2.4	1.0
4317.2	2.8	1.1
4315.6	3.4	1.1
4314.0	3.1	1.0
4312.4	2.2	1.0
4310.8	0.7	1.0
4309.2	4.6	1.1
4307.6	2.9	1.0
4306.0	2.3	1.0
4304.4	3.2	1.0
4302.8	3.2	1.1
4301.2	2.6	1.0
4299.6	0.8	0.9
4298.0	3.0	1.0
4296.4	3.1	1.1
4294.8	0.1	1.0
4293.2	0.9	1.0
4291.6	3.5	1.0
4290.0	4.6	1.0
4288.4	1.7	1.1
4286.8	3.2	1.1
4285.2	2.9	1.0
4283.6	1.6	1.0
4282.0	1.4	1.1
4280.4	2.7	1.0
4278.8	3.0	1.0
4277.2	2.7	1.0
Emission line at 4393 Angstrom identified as [O II] 3727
